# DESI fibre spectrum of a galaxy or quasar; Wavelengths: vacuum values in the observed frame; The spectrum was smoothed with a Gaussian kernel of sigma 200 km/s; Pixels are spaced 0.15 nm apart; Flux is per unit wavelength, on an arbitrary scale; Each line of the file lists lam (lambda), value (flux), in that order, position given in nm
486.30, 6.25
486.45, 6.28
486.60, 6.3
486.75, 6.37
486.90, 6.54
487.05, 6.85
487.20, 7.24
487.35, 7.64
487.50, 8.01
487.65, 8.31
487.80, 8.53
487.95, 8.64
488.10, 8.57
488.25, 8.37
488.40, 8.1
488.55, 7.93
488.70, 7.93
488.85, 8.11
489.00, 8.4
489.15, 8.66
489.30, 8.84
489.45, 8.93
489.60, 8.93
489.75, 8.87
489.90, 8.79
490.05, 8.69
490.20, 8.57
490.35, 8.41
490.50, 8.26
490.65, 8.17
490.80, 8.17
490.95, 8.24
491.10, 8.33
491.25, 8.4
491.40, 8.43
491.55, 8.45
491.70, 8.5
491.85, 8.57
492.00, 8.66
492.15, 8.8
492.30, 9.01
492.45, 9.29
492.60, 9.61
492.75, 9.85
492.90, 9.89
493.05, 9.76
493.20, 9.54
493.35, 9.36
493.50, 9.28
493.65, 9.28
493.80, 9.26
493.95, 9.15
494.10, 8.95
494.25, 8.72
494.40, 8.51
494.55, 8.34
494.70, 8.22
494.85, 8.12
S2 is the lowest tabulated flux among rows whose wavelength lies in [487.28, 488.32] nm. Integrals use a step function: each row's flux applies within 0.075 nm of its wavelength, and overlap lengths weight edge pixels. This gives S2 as 7.64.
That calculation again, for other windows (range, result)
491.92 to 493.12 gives 8.66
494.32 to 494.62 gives 8.34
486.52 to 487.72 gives 6.3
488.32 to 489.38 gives 7.93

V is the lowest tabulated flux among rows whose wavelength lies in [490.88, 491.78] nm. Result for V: 8.24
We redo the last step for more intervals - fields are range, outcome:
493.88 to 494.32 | 8.72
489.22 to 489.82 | 8.84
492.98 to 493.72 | 9.28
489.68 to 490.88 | 8.17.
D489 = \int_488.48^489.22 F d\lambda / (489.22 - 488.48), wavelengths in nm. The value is 8.2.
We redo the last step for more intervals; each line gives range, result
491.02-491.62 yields 8.4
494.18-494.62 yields 8.52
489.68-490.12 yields 8.78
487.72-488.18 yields 8.57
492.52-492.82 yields 9.72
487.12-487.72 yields 7.79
